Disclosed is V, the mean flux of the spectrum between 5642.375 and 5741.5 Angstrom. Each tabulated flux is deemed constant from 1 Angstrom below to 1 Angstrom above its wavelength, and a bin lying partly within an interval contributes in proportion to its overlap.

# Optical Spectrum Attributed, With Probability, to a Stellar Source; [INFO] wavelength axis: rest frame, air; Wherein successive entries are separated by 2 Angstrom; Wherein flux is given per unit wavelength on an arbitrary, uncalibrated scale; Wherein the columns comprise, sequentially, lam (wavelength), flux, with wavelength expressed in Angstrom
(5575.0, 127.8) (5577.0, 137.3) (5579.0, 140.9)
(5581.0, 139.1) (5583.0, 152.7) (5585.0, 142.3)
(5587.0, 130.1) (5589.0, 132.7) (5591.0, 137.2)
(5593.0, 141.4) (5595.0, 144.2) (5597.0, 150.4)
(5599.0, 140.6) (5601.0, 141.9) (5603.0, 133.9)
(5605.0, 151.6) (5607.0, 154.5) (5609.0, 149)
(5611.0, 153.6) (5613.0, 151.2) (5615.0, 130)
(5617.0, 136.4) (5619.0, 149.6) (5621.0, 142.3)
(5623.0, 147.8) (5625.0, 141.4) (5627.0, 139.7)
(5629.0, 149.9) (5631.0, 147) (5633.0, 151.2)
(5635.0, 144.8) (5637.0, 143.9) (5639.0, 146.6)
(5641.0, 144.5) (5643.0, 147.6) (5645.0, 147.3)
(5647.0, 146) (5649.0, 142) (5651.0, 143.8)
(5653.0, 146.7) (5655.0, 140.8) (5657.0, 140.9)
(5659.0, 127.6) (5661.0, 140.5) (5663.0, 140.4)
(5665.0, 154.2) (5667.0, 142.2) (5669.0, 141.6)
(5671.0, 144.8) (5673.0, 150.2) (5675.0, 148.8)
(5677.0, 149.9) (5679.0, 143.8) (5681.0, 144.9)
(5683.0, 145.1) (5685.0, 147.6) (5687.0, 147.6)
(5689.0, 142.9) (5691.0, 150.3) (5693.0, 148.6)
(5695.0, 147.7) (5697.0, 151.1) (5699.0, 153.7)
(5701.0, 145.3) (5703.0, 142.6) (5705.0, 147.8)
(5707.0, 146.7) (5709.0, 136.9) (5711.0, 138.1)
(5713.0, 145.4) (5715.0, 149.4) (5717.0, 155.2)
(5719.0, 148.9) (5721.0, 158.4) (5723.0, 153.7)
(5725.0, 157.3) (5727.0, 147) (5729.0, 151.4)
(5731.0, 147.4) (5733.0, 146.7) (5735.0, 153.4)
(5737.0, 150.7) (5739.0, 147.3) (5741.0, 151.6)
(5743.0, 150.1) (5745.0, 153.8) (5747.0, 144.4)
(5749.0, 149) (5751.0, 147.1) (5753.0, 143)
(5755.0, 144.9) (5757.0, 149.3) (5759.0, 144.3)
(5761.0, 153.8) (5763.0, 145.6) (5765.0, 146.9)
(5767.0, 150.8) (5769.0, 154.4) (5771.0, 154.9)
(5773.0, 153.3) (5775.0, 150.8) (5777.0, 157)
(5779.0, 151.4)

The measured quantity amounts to 147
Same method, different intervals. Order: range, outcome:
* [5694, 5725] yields 148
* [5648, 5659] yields 141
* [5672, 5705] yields 148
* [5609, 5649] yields 145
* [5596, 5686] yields 145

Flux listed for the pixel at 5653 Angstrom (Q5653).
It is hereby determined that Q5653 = 146.7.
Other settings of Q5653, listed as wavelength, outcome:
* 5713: 145.4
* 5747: 144.4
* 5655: 140.8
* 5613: 151.2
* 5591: 137.2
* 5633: 151.2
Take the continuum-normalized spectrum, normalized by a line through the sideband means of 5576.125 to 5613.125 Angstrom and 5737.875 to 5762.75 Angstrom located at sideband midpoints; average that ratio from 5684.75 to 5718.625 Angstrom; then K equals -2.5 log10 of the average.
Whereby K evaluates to 0.00 mag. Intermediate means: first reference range 143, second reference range 148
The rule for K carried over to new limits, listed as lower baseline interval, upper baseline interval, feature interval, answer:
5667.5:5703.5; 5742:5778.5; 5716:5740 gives -0.021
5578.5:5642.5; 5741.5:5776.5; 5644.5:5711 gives 0.010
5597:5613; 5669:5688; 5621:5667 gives 0.020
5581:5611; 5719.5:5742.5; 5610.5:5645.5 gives 0.000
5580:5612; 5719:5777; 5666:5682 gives 0.008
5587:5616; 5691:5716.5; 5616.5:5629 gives 0.002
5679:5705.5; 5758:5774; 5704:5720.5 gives 0.012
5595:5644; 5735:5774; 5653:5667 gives 0.040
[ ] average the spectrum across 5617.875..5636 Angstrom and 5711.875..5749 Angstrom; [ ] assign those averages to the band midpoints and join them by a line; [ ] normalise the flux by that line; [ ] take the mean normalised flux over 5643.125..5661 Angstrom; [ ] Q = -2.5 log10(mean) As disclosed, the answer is 0.04 mag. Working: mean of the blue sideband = 146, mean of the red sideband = 151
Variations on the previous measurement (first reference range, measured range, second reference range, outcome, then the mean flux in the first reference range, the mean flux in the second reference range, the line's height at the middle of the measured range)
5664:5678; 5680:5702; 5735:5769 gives 0.00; 147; 149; 148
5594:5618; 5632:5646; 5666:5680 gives -0.01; 145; 146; 145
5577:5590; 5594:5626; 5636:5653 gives -0.02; 139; 145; 142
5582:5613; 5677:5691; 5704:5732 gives 0.01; 144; 149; 147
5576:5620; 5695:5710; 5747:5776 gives 0.00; 143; 149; 147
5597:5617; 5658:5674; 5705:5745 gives 0.03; 145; 149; 147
